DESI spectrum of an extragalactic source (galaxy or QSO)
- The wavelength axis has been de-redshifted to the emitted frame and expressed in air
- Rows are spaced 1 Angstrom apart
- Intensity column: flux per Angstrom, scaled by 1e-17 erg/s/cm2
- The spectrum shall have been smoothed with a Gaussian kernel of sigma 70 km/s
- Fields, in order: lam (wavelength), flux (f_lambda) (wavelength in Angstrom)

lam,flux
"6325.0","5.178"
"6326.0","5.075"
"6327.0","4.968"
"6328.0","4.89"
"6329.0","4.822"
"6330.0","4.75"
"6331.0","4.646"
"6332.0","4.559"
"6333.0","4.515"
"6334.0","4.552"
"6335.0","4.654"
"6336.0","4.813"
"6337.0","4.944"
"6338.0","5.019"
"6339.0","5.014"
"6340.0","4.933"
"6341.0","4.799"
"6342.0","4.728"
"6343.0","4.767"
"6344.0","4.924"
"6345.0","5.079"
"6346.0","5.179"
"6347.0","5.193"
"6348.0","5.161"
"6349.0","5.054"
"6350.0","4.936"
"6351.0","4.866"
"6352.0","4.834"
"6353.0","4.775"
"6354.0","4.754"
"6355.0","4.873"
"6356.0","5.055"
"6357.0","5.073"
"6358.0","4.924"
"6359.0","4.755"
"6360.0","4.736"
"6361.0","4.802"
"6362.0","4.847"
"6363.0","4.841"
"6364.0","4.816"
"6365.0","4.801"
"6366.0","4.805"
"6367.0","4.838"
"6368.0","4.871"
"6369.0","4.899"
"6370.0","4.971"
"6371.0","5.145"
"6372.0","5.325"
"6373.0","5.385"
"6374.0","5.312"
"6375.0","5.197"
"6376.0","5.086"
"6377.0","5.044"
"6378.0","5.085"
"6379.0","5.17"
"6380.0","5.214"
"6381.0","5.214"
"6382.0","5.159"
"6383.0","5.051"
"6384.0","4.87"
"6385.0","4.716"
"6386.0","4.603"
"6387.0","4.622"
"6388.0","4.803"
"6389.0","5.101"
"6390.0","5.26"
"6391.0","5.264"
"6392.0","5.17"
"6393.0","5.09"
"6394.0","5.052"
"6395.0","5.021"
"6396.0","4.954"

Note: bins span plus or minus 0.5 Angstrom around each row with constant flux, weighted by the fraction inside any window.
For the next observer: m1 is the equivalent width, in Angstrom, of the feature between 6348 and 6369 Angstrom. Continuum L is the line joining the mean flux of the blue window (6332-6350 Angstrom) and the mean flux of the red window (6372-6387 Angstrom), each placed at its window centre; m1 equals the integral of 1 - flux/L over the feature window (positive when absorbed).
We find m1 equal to 0.4 Angstrom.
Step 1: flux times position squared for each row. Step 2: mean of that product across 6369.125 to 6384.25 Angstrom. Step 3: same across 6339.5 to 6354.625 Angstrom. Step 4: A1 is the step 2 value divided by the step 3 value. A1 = 1.05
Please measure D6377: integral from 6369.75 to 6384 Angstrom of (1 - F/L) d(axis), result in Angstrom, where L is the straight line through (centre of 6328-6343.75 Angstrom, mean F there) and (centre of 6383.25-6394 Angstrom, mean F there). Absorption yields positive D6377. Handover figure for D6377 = -0.7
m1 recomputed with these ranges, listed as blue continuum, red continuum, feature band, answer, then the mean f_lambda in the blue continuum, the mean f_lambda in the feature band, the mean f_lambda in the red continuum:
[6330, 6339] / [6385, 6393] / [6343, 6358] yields -0.5 Angstrom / 4.73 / 4.97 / 4.97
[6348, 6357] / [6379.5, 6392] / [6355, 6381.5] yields -0.3 Angstrom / 4.92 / 5.01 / 5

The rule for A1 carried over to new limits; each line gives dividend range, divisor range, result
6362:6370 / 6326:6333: 1.03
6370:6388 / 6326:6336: 1.09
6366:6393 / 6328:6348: 1.06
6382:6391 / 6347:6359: 1.01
